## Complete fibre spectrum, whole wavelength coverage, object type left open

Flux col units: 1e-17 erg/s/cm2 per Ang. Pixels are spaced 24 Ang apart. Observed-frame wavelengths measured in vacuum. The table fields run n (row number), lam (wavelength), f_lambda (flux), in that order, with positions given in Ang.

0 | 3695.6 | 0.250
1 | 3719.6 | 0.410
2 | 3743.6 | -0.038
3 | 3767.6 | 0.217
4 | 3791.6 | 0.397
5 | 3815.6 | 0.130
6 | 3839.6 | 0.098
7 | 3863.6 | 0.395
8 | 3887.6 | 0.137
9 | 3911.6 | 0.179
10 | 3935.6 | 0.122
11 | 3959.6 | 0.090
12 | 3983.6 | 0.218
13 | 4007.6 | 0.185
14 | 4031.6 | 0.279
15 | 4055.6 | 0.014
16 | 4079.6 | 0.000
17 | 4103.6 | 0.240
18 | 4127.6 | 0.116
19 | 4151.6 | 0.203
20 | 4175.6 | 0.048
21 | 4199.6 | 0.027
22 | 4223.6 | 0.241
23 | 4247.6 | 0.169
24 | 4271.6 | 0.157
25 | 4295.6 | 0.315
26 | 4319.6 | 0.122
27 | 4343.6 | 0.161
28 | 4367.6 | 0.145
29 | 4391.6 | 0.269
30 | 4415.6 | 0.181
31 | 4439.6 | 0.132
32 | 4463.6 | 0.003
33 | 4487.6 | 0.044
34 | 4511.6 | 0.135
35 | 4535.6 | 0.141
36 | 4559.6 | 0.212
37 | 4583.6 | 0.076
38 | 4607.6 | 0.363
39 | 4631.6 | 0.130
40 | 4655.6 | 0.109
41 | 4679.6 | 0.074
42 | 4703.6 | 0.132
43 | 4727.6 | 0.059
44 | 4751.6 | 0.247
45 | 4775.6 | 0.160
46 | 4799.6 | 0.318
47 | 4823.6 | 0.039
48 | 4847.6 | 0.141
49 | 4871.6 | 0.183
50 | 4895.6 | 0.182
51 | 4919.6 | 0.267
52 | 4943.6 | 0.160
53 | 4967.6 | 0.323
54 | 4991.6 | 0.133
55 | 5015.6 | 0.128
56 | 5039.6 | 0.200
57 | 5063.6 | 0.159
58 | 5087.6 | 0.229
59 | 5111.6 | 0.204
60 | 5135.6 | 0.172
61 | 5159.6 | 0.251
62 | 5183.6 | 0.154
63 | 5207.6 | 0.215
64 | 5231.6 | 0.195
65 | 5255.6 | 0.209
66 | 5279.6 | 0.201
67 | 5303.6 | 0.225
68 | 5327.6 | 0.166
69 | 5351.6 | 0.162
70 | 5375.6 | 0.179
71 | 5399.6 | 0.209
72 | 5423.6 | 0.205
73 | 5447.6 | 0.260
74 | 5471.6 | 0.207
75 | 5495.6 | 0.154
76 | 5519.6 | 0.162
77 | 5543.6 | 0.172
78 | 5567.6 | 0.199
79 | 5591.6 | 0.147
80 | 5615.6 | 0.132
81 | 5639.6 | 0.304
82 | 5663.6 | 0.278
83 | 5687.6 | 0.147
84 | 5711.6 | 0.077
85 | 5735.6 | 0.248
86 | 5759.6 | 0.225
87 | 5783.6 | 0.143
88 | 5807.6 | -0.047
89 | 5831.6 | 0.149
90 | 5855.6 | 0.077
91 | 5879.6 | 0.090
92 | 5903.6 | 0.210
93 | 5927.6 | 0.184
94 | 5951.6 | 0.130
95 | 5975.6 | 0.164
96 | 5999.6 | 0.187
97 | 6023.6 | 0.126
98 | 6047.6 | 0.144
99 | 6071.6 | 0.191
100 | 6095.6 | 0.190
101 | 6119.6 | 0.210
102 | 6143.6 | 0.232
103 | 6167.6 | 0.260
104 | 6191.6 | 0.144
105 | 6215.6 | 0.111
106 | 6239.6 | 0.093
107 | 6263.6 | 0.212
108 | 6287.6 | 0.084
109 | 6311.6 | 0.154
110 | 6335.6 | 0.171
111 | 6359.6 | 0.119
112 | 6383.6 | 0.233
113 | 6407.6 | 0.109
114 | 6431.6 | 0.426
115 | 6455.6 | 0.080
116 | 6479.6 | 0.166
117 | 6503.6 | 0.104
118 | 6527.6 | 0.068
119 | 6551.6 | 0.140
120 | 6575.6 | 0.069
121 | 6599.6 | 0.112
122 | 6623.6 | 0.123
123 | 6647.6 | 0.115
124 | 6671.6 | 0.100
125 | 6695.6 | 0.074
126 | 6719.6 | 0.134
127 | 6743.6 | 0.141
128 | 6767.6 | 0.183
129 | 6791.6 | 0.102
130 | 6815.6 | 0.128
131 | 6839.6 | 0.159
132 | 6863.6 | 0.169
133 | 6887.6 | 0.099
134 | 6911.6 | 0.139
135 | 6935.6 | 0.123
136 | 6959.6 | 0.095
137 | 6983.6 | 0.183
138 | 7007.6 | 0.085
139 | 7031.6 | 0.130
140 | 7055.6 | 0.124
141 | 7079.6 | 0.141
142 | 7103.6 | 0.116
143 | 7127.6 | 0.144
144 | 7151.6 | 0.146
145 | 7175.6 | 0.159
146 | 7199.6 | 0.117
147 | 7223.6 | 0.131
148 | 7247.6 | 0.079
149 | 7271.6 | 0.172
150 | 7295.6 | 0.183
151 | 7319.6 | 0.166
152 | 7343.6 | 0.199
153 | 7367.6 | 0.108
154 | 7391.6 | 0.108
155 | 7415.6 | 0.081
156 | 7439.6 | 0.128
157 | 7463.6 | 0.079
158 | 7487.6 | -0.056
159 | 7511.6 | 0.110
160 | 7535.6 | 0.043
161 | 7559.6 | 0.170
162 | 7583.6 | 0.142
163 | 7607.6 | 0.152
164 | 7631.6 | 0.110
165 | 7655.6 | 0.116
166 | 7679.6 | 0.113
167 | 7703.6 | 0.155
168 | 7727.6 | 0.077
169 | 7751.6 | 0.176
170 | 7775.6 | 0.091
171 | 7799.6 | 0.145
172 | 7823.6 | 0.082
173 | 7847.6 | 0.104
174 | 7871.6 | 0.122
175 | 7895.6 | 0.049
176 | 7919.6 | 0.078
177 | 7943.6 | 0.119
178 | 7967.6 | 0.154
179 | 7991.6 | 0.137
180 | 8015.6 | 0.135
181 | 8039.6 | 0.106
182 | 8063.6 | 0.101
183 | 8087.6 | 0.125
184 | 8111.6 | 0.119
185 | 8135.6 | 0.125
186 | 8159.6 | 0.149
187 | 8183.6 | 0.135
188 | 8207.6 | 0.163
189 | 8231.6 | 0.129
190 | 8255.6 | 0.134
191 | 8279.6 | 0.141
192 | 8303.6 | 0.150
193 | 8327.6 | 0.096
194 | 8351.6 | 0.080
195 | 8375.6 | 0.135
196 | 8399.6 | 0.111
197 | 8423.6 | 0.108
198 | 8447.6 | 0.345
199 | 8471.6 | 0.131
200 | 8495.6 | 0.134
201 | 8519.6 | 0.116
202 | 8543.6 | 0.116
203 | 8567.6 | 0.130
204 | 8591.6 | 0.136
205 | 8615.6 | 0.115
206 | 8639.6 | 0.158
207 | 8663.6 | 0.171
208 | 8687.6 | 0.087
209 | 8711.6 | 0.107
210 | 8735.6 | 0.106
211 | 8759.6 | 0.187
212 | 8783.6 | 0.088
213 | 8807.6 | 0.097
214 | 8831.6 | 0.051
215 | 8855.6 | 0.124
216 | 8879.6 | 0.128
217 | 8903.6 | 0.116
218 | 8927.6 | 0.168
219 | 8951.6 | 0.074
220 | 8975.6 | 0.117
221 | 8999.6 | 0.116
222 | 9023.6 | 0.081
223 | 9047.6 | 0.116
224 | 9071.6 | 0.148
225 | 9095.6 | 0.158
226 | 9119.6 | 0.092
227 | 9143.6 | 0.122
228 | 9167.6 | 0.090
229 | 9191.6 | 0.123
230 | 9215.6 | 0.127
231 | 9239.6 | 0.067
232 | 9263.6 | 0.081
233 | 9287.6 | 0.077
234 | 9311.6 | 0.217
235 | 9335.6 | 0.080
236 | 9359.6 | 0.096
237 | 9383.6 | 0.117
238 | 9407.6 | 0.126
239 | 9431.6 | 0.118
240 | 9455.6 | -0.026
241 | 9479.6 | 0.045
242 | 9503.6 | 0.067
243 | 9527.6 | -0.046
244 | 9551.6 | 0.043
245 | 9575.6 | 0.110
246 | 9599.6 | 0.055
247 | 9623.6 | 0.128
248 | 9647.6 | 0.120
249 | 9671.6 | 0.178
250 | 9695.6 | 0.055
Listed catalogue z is 0.29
